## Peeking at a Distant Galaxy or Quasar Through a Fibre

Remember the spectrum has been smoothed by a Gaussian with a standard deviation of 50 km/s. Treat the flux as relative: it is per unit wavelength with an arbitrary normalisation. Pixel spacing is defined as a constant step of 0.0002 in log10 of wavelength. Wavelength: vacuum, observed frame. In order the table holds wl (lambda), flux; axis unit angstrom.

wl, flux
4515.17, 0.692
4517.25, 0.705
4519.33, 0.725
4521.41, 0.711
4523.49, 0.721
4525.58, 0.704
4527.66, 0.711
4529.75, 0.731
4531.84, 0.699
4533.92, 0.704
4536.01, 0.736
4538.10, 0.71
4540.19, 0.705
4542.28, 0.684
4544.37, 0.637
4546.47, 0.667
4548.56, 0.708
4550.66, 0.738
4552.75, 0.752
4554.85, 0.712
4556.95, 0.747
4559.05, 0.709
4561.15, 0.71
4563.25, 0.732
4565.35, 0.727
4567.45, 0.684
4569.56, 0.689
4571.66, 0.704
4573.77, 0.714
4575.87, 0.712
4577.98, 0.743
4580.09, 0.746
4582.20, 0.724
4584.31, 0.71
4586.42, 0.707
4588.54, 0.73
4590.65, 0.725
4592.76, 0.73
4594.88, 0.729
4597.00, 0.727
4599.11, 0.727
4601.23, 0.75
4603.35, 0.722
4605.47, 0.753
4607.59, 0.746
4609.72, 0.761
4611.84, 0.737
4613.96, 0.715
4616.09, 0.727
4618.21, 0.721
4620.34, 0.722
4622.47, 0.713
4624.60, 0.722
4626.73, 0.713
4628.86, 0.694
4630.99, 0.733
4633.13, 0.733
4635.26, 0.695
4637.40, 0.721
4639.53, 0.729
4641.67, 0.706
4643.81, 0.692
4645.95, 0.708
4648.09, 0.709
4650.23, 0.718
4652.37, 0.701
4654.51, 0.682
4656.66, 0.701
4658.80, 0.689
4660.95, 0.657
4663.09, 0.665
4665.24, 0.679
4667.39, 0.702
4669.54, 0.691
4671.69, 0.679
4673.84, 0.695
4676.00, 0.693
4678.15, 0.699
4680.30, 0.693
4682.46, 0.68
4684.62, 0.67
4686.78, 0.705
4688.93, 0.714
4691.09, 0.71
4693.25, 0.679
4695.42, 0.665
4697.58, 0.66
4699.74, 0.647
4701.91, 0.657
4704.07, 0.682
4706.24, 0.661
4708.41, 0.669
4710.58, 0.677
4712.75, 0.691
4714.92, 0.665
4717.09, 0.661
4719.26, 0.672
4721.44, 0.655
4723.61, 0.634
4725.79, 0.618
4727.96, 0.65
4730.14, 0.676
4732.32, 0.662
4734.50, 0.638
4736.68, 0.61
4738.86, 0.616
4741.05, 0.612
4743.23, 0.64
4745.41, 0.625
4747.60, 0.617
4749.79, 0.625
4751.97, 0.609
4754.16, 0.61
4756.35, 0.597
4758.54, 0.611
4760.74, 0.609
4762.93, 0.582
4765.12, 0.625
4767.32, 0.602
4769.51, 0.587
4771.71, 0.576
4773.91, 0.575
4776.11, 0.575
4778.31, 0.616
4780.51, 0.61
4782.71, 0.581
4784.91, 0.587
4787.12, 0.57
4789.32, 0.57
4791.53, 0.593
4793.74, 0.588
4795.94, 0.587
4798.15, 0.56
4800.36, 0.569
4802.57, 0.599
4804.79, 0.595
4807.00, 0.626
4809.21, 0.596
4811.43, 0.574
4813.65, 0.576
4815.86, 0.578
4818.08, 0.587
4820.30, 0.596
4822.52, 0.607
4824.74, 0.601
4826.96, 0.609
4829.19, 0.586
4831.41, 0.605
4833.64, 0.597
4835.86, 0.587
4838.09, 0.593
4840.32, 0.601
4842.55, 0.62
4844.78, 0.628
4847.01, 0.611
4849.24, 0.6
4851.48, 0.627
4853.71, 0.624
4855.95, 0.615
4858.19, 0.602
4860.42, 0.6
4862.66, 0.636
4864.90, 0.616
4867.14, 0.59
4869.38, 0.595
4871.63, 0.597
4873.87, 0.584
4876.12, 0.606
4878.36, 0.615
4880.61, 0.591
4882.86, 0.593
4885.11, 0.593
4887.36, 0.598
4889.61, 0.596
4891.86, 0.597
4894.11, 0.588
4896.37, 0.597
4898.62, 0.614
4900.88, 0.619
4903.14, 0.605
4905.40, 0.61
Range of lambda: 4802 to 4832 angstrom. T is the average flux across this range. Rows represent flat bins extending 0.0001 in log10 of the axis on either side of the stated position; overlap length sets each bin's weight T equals 0.595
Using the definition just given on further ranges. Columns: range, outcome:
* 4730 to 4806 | 0.602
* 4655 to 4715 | 0.681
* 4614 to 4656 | 0.712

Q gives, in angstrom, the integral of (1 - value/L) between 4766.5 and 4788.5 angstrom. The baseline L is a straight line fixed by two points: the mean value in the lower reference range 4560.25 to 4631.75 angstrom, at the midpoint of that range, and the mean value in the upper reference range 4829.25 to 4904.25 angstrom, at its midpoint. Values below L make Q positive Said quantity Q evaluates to 1.9 angstrom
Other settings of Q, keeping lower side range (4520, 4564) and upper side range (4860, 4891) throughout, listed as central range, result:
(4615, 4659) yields -2.1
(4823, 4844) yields 0.5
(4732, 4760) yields 1.0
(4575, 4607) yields -1.6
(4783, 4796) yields 1.0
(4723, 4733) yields 0.0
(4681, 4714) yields -0.9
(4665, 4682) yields -0.6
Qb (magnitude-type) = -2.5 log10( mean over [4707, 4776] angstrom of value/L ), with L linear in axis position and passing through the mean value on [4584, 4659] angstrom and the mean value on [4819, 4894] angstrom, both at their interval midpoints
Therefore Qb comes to 0.055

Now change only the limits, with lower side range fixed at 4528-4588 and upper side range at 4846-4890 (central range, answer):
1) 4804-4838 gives 0.05 mag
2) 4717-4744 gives 0.02 mag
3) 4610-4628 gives -0.05 mag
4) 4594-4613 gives -0.06 mag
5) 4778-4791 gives 0.08 mag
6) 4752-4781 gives 0.07 mag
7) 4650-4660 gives -0.03 mag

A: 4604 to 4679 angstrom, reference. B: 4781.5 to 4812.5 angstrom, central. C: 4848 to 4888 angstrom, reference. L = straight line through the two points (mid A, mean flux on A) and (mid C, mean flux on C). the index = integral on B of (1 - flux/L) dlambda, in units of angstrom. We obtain 2.5 angstrom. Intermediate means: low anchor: 0.709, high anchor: 0.605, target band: 0.585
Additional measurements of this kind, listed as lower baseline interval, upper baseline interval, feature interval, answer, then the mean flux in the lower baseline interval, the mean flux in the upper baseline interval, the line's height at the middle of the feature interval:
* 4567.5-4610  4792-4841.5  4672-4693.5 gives -0.75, 0.726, 0.592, 0.67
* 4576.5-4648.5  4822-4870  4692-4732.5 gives 0.70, 0.724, 0.607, 0.674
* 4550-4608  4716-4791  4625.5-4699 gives -2.58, 0.725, 0.615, 0.672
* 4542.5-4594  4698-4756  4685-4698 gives -0.57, 0.714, 0.645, 0.66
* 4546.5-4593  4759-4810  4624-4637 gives -0.61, 0.719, 0.591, 0.683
